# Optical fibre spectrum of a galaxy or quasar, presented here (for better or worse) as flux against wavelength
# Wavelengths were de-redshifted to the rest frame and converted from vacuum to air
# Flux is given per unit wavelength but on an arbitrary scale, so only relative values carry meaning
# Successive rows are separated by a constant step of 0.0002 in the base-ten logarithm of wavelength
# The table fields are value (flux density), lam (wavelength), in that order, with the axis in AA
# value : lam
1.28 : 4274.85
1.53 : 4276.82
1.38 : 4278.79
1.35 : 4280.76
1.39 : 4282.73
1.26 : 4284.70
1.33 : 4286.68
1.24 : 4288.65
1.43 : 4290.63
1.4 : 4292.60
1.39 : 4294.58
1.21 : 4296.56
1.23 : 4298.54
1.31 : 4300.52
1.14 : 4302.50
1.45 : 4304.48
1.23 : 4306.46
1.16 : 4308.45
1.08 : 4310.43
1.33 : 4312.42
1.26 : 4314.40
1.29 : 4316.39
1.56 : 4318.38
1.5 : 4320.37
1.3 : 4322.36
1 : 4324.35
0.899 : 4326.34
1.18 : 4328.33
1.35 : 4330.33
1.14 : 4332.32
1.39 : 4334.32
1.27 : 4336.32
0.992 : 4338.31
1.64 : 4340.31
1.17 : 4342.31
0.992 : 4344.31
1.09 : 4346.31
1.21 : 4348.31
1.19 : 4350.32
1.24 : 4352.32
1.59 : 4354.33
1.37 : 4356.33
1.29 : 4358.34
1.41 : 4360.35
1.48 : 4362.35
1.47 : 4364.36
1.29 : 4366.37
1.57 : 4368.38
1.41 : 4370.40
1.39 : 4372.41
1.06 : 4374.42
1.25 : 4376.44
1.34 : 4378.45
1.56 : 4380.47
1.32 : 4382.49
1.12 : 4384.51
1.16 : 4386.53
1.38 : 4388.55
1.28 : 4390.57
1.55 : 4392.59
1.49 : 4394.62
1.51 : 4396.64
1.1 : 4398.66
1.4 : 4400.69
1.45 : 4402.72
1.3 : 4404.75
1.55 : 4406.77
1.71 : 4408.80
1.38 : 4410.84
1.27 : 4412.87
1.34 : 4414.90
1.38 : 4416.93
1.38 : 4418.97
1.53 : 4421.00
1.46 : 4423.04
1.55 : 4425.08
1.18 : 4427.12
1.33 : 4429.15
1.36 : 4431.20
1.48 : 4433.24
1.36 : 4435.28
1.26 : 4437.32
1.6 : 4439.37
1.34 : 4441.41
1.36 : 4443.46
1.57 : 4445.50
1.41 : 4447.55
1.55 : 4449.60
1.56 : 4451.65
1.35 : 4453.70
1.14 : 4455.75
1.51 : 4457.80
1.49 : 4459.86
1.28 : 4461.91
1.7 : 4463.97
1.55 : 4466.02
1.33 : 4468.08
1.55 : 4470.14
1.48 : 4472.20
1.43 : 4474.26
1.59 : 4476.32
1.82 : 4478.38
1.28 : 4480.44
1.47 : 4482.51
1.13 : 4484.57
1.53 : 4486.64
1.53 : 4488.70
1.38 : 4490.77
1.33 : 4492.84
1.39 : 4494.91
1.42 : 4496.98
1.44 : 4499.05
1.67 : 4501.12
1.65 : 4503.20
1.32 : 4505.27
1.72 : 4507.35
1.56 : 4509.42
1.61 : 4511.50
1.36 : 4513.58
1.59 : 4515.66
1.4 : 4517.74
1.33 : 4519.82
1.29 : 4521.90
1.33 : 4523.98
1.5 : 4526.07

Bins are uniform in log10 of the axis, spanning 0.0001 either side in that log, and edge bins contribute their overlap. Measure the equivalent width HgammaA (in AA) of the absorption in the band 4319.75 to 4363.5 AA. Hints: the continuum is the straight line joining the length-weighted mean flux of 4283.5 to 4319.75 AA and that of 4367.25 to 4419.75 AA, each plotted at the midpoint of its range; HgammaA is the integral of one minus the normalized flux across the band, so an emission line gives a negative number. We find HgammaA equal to 2.4 AA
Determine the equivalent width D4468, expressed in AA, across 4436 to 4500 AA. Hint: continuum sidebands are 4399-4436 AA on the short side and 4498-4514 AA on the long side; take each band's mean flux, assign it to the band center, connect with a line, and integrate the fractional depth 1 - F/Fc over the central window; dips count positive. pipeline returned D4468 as 1.8 AA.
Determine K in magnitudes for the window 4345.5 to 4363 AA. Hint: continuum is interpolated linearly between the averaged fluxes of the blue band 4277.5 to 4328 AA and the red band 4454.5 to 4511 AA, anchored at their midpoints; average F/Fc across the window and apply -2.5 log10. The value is 0.016 mag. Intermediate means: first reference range 1.28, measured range 1.32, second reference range 1.47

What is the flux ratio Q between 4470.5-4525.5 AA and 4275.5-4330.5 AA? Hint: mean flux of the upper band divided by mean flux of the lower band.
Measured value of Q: 1.13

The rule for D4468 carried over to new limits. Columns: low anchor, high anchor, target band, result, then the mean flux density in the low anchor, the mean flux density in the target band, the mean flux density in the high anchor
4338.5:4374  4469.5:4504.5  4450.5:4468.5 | 0.1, 1.33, 1.44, 1.47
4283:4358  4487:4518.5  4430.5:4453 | -0.4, 1.27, 1.44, 1.49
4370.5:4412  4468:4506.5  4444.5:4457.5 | -0.1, 1.37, 1.43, 1.46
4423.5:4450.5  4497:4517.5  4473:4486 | 0.3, 1.41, 1.46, 1.53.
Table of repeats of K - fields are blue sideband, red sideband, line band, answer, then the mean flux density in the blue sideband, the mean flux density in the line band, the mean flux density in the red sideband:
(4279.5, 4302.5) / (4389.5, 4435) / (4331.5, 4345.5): 0.105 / 1.31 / 1.23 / 1.41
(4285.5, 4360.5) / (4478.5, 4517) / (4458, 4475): -0.031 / 1.27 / 1.48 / 1.47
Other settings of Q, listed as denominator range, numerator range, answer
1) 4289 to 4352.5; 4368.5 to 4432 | 1.10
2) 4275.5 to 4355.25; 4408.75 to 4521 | 1.13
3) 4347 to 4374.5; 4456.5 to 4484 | 1.09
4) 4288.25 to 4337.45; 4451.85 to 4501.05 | 1.14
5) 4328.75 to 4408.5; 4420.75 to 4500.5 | 1.08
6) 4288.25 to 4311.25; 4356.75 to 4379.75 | 1.07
